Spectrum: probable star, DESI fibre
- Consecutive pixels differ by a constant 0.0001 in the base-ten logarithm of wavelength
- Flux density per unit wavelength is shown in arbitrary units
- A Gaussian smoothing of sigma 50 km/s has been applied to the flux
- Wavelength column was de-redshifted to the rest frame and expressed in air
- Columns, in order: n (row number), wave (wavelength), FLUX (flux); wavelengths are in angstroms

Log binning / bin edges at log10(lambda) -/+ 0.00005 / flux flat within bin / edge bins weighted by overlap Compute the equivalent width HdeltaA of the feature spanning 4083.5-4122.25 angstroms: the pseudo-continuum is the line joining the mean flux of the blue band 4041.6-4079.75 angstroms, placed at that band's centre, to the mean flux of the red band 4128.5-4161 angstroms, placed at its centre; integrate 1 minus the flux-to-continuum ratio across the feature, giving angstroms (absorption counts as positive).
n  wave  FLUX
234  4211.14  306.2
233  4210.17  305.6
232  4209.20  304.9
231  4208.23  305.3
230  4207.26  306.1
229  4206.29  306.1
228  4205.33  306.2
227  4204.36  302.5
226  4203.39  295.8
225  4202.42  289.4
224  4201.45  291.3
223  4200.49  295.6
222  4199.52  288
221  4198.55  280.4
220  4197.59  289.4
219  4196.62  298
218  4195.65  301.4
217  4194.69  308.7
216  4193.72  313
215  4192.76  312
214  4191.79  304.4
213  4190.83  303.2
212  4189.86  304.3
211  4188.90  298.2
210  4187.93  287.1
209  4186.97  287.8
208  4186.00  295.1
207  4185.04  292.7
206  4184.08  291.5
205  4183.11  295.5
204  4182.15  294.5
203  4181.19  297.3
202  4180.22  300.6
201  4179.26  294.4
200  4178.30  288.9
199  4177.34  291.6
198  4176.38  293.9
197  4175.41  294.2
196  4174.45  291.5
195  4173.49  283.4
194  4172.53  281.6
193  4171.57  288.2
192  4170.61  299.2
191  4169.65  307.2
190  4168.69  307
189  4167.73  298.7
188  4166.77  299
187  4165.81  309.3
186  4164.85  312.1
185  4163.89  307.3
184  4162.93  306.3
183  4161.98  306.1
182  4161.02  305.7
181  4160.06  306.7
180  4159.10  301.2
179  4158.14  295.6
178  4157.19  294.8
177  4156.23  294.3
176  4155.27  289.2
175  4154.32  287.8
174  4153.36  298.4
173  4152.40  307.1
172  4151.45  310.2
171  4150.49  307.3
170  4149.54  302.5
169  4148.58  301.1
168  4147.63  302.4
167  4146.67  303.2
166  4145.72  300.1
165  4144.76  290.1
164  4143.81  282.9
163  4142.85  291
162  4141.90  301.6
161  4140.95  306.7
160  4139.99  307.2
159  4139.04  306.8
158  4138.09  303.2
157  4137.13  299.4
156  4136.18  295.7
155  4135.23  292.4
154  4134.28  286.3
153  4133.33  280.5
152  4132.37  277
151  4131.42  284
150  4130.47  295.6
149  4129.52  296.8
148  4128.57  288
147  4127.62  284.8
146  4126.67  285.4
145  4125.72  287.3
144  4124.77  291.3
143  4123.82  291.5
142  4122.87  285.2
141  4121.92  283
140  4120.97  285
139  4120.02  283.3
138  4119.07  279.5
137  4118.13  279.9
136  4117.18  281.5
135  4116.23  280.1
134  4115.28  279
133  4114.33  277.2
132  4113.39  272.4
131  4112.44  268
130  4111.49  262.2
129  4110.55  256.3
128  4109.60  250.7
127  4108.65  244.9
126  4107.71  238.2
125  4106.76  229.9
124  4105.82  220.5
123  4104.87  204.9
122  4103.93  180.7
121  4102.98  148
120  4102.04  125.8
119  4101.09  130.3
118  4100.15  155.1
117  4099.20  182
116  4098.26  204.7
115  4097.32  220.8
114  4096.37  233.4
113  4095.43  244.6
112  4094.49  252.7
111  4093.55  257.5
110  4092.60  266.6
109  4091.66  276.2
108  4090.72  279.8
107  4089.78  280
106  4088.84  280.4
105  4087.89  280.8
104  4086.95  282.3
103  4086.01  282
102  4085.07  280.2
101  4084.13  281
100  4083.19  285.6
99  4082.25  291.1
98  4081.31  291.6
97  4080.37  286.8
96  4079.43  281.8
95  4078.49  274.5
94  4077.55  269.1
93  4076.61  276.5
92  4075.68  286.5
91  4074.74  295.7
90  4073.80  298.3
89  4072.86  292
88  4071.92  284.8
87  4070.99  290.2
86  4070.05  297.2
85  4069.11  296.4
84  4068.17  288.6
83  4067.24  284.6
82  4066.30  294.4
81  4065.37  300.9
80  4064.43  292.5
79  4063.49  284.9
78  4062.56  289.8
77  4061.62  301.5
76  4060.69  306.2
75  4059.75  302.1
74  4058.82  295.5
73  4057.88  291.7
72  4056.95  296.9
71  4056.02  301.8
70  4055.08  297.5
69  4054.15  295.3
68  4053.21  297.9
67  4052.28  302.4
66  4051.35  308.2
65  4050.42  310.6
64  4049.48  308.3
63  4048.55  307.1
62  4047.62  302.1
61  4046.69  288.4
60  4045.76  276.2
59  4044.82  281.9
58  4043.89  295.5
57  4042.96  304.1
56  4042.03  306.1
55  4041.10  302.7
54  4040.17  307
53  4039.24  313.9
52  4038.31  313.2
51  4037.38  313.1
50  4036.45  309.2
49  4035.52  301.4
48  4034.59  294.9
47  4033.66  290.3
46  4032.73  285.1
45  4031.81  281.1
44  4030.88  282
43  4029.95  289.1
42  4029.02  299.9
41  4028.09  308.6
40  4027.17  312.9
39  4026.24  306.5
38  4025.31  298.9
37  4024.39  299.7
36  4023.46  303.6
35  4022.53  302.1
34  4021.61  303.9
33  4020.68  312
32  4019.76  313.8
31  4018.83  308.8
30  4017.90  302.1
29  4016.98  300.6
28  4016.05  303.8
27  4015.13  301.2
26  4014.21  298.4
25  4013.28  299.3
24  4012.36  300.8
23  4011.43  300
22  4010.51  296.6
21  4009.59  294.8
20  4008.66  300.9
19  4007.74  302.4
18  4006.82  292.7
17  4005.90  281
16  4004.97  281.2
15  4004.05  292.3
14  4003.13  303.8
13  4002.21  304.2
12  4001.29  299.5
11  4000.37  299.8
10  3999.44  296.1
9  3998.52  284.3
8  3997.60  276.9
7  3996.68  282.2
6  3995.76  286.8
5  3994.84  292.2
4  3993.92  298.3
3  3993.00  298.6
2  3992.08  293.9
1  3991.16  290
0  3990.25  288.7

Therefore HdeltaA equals 6.4 angstroms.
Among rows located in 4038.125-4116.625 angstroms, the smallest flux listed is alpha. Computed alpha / 125.8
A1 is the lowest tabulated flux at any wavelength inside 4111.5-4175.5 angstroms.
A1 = 268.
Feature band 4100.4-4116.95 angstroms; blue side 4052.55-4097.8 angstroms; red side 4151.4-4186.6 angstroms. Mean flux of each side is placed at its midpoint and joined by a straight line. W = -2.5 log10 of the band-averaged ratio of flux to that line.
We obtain 0.259 mag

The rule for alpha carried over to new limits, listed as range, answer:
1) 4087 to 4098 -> 220.8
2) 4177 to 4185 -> 288.9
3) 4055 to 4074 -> 284.6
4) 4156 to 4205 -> 280.4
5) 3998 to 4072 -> 276.2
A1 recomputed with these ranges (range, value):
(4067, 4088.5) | 269.1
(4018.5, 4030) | 289.1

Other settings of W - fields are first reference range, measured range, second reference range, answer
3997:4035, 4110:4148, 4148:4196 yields 0.041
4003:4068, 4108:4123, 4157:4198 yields 0.100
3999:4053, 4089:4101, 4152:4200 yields 0.258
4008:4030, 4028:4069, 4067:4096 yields -0.020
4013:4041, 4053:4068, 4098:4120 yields -0.089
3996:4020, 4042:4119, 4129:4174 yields 0.104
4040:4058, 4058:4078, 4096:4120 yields -0.058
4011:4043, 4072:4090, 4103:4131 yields -0.014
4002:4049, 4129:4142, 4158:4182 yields 0.014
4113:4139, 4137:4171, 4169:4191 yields -0.040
